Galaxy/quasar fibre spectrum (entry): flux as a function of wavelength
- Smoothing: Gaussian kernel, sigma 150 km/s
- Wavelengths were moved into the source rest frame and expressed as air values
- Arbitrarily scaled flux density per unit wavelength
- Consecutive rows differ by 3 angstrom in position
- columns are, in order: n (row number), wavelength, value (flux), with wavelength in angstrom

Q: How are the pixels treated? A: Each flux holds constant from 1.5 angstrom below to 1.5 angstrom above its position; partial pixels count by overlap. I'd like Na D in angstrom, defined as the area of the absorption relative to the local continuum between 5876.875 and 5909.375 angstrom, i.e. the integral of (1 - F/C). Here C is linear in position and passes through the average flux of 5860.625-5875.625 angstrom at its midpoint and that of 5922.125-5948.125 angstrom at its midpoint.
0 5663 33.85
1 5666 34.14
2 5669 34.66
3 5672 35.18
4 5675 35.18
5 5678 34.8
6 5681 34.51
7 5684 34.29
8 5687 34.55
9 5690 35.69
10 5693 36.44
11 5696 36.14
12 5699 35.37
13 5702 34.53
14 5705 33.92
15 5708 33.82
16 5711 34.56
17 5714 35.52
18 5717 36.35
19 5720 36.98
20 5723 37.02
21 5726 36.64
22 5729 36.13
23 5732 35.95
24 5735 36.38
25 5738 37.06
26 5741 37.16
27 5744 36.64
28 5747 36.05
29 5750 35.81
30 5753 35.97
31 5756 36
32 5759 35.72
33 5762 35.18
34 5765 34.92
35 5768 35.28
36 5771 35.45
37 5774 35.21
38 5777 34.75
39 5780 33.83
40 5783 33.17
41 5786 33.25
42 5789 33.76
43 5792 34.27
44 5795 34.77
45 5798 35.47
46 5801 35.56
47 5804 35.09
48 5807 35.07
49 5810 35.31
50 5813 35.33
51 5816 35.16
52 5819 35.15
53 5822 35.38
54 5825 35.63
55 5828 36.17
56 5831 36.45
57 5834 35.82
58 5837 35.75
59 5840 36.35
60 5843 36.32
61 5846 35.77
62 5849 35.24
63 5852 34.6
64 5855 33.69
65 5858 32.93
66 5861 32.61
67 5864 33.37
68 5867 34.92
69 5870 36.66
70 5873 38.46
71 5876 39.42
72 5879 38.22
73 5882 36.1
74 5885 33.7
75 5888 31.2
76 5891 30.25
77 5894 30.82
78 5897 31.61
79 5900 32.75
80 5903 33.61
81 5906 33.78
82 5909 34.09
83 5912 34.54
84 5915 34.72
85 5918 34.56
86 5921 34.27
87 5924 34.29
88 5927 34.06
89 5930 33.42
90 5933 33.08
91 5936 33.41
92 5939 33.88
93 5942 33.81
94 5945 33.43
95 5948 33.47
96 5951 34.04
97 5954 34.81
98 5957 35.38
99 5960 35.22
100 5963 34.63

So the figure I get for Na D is 1.5 angstrom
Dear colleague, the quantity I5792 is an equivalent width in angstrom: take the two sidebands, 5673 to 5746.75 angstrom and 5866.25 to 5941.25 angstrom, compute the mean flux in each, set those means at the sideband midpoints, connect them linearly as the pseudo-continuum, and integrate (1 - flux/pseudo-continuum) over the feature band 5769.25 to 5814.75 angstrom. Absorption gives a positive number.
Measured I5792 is 0.5 angstrom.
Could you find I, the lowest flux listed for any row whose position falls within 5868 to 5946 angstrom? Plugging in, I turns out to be 30.25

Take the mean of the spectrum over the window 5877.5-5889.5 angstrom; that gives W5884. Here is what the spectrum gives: 34.8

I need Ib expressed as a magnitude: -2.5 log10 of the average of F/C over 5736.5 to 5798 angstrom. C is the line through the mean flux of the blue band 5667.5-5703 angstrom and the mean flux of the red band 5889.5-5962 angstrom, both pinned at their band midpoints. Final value -0.02 mag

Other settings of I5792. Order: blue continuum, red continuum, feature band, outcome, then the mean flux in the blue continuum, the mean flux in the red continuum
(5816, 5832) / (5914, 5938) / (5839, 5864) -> 0.5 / 35.7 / 34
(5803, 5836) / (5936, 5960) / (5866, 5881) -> -1.1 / 35.5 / 34.1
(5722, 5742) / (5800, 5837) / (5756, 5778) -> 0.5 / 36.6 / 35.5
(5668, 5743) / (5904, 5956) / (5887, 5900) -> 1.2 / 35.6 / 34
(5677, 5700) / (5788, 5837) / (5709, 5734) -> -0.6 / 35.2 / 35.3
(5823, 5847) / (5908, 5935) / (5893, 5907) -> 0.8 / 36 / 34.1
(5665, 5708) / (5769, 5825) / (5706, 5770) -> -2.0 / 34.9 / 34.8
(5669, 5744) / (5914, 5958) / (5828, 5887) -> -1.7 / 35.6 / 34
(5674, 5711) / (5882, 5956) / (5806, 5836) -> -1.3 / 34.9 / 33.5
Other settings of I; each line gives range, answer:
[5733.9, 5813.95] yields 33.17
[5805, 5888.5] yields 31.2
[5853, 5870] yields 32.61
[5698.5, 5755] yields 33.82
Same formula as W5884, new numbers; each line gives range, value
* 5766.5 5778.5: 35.2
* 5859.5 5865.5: 33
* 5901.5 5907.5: 33.7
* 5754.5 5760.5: 35.9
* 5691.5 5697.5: 36.3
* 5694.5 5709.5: 34.8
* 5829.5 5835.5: 36.1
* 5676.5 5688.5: 34.5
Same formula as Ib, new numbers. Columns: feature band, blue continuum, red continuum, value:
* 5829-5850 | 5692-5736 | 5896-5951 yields -0.04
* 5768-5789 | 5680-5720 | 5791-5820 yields 0.03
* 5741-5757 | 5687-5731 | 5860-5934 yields -0.03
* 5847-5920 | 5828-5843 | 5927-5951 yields 0.02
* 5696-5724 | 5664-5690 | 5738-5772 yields 0.00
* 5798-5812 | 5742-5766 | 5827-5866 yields 0.00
